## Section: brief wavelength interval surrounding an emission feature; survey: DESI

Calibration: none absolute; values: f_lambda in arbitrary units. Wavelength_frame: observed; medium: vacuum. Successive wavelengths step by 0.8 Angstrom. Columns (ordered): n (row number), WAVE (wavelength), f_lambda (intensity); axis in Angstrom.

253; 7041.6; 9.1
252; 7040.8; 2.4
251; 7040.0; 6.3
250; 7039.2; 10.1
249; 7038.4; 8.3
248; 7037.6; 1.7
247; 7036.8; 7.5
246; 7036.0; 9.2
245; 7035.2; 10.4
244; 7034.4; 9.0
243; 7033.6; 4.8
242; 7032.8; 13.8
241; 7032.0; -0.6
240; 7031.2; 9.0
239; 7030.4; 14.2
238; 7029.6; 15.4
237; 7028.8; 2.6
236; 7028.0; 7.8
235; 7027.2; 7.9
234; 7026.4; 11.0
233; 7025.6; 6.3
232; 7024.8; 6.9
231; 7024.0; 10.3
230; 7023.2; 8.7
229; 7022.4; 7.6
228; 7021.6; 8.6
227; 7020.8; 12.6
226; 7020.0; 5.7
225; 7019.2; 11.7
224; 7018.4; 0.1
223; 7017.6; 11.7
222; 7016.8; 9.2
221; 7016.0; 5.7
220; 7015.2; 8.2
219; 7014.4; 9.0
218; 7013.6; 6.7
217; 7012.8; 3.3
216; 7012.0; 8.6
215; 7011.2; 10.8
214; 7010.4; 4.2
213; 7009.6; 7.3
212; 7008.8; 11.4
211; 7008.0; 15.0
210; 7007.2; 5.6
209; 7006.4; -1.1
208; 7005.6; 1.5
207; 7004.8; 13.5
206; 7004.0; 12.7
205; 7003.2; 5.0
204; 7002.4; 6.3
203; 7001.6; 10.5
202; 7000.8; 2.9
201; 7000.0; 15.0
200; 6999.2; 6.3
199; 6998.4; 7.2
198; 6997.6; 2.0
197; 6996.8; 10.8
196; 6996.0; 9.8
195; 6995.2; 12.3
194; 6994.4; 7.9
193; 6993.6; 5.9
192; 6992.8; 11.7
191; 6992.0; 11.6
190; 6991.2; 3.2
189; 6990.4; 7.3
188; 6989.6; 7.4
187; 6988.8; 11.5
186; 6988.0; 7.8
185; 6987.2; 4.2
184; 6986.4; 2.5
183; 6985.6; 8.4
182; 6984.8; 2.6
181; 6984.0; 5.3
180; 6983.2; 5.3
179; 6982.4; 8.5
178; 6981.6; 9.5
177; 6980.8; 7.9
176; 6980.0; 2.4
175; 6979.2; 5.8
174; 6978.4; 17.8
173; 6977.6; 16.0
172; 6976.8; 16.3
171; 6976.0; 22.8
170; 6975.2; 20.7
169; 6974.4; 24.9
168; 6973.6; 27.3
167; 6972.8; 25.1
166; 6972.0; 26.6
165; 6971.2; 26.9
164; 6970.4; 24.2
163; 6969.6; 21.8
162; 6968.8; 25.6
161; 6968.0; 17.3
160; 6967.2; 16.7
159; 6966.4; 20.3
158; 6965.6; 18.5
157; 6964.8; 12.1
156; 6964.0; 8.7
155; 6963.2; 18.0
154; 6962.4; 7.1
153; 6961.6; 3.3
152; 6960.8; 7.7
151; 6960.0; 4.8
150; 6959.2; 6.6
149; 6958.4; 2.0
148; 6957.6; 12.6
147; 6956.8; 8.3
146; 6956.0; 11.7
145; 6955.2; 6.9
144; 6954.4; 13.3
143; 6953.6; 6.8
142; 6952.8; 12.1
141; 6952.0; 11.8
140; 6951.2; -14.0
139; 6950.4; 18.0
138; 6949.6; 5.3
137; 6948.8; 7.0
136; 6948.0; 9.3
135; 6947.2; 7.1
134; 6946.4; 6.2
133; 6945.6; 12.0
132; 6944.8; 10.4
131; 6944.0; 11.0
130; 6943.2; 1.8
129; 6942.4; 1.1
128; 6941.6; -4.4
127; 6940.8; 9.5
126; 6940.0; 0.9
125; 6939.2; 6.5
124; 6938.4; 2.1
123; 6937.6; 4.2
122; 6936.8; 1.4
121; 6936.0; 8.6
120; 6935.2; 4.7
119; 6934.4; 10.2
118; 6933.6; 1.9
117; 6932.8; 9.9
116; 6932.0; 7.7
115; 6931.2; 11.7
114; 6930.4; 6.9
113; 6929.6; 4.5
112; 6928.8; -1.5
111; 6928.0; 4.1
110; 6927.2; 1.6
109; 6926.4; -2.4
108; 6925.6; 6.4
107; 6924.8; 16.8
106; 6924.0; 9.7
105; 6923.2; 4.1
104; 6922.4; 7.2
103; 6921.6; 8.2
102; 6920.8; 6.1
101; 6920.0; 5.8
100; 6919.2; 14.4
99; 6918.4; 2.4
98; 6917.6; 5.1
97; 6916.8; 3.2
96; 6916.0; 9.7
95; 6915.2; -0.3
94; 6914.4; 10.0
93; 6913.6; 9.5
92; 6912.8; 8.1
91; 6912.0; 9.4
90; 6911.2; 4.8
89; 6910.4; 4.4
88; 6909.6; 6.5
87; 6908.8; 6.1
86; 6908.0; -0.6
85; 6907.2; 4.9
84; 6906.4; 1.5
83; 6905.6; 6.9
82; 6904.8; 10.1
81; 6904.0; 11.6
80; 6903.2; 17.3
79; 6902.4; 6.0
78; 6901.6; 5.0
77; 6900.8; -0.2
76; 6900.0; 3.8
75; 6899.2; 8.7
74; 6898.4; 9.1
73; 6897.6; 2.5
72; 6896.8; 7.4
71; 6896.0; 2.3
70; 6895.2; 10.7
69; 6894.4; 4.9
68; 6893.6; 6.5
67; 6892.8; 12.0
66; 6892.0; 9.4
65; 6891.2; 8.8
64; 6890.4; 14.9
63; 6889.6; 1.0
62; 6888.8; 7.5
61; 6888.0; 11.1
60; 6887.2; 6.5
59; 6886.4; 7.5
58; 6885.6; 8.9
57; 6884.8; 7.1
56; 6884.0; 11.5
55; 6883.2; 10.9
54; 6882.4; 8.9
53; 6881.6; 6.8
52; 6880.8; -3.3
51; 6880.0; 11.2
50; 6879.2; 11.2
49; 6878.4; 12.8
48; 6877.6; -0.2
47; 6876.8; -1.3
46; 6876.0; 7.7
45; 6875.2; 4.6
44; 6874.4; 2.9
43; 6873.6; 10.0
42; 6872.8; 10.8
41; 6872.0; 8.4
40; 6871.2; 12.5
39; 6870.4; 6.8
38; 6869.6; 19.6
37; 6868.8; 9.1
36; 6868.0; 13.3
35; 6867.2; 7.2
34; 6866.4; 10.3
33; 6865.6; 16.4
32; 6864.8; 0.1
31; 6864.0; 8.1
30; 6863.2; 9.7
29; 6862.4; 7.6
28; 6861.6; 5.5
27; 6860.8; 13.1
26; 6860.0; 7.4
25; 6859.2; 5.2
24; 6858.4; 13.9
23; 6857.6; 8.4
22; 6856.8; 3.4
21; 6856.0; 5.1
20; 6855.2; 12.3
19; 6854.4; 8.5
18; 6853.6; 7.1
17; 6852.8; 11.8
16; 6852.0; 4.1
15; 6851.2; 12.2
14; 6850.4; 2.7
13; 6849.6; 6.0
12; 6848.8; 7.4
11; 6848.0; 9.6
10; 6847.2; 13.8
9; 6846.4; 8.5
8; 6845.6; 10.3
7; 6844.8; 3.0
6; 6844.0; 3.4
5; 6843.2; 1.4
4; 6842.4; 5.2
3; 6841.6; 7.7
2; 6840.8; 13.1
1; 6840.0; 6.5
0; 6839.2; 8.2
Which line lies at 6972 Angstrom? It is [O II] 3727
